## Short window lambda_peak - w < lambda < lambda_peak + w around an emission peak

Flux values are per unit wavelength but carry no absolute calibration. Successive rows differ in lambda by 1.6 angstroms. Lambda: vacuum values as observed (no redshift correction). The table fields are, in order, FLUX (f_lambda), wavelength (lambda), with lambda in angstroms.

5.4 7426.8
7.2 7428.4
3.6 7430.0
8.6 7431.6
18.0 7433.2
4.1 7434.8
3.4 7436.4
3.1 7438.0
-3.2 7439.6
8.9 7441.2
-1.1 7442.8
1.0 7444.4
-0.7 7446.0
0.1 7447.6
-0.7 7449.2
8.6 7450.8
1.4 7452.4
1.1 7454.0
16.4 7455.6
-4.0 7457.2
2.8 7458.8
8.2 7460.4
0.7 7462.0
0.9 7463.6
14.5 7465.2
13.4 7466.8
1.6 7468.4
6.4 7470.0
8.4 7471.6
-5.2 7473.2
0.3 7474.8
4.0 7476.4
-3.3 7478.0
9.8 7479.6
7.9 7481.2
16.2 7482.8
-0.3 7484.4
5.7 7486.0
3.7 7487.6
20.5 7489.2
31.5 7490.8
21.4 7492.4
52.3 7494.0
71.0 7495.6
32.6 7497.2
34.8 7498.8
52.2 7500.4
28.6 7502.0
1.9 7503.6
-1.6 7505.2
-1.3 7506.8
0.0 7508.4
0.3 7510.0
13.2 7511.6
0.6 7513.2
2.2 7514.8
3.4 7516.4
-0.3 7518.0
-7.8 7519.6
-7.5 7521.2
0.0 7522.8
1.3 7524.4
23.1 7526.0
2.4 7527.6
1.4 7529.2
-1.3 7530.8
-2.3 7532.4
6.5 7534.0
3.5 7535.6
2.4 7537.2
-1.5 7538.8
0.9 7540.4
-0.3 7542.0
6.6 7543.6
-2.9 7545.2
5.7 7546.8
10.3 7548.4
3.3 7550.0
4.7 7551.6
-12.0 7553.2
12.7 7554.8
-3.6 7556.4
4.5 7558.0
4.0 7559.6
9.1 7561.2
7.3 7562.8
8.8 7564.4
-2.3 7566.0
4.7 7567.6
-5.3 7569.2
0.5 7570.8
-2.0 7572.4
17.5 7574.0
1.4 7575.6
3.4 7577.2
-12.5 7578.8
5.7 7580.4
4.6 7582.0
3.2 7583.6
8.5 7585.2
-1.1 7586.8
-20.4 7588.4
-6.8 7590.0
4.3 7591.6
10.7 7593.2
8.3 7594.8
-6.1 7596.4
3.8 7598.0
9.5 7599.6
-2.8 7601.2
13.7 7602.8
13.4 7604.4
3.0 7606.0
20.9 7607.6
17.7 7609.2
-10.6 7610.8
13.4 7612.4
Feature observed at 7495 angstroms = [O II] 3727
